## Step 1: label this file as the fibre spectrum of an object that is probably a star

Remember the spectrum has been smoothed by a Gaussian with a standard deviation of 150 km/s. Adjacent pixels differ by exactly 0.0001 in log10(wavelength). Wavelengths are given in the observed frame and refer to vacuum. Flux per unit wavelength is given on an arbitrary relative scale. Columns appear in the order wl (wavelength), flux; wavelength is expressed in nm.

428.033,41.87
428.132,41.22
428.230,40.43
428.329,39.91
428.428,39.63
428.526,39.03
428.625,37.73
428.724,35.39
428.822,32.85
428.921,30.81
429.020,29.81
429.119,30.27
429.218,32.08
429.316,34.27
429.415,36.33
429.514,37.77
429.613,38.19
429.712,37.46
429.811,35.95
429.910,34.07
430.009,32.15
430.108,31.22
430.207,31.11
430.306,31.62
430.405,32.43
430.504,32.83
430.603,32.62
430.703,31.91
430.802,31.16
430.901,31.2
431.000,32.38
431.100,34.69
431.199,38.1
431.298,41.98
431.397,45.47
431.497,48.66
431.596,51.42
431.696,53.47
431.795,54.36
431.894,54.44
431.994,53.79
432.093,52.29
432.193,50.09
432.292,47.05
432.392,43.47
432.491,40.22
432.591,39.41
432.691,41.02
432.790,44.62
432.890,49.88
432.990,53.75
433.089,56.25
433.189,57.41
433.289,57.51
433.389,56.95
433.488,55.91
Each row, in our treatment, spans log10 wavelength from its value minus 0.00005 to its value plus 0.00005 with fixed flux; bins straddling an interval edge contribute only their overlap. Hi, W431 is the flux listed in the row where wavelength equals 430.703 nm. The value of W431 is 31.91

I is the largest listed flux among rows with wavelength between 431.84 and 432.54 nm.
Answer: 54.44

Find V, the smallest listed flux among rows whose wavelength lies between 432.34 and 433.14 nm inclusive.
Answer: 39.41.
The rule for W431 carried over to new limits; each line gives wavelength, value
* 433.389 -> 56.95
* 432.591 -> 39.41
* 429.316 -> 34.27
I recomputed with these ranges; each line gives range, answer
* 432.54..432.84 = 44.62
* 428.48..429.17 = 39.03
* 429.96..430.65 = 32.83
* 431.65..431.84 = 54.36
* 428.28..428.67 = 39.91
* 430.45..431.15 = 34.69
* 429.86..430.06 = 34.07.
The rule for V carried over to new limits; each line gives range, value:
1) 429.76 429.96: 34.07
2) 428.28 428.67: 37.73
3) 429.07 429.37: 30.27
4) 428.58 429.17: 29.81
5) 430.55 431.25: 31.16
